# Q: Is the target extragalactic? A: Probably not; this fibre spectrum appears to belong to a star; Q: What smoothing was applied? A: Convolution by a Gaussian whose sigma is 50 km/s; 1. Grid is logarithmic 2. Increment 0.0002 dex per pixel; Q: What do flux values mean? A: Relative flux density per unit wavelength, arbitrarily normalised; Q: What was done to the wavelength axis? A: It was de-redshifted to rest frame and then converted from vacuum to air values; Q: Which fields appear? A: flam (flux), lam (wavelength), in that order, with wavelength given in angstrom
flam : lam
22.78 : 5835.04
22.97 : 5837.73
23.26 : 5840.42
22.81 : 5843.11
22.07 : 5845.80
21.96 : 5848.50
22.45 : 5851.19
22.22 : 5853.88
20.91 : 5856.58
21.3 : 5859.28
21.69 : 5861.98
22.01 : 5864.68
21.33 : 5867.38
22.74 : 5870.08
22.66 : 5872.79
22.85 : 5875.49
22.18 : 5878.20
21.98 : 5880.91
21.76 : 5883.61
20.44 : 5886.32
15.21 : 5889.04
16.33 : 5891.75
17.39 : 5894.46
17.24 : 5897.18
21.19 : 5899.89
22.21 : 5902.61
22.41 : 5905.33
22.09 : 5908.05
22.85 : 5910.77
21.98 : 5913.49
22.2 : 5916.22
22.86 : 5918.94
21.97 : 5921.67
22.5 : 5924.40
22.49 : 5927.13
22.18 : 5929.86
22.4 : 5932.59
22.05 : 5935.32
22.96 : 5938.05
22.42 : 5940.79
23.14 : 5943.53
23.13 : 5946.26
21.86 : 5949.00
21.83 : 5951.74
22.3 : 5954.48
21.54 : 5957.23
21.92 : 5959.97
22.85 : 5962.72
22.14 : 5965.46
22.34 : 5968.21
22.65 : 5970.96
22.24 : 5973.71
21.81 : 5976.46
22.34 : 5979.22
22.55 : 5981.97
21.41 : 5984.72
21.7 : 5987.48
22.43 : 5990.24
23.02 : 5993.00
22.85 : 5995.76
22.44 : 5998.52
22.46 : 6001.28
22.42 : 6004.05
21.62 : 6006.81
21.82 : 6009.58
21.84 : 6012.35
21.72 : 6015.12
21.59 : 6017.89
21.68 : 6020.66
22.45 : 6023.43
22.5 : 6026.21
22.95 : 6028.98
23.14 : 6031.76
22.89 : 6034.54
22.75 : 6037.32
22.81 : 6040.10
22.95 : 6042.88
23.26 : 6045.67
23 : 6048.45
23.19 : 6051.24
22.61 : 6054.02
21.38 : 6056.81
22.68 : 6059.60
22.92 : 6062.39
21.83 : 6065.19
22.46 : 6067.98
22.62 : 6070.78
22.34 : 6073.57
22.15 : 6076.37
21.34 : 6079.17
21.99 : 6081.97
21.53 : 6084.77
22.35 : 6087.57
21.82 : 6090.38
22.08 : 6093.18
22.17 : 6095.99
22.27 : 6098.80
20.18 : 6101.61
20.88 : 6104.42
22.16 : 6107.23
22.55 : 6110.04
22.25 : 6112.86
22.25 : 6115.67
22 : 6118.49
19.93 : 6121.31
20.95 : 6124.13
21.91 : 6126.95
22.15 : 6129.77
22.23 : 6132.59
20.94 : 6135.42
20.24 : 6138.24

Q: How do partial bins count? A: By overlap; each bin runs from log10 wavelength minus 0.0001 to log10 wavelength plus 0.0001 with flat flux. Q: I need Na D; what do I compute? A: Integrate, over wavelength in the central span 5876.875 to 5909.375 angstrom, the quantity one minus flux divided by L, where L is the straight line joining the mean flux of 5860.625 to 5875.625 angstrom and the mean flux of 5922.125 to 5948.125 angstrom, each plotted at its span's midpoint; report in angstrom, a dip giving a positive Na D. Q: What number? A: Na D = 3.3 angstrom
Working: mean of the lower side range 22.2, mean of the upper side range 22.6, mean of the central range 20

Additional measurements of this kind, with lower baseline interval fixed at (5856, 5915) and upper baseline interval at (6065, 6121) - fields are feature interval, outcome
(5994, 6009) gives -0.60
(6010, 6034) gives -0.72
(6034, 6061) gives -1.29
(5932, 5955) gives -1.35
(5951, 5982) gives -1.27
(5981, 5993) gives -0.39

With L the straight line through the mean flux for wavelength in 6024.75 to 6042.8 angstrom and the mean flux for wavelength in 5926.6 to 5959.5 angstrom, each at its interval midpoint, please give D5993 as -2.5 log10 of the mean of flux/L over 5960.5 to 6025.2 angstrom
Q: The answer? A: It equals 0.021 mag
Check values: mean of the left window 22.3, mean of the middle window 22.2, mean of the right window 22.8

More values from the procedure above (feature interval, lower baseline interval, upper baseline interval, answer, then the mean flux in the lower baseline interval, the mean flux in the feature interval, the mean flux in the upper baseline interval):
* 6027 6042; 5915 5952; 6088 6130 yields -0.04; 22.4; 22.9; 21.7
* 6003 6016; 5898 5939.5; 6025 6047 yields 0.04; 22.2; 21.9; 22.9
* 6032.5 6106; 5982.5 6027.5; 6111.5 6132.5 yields -0.02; 22.1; 22.3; 21.7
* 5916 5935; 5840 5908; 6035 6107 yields -0.05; 21.1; 22.4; 22.2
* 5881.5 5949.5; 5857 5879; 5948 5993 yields 0.04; 22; 21.3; 22.1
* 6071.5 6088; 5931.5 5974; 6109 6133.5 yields 0.00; 22.4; 22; 21.8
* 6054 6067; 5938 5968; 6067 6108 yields -0.01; 22.3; 22.2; 21.9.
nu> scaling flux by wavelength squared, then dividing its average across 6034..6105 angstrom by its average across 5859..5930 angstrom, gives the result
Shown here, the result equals 1.11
